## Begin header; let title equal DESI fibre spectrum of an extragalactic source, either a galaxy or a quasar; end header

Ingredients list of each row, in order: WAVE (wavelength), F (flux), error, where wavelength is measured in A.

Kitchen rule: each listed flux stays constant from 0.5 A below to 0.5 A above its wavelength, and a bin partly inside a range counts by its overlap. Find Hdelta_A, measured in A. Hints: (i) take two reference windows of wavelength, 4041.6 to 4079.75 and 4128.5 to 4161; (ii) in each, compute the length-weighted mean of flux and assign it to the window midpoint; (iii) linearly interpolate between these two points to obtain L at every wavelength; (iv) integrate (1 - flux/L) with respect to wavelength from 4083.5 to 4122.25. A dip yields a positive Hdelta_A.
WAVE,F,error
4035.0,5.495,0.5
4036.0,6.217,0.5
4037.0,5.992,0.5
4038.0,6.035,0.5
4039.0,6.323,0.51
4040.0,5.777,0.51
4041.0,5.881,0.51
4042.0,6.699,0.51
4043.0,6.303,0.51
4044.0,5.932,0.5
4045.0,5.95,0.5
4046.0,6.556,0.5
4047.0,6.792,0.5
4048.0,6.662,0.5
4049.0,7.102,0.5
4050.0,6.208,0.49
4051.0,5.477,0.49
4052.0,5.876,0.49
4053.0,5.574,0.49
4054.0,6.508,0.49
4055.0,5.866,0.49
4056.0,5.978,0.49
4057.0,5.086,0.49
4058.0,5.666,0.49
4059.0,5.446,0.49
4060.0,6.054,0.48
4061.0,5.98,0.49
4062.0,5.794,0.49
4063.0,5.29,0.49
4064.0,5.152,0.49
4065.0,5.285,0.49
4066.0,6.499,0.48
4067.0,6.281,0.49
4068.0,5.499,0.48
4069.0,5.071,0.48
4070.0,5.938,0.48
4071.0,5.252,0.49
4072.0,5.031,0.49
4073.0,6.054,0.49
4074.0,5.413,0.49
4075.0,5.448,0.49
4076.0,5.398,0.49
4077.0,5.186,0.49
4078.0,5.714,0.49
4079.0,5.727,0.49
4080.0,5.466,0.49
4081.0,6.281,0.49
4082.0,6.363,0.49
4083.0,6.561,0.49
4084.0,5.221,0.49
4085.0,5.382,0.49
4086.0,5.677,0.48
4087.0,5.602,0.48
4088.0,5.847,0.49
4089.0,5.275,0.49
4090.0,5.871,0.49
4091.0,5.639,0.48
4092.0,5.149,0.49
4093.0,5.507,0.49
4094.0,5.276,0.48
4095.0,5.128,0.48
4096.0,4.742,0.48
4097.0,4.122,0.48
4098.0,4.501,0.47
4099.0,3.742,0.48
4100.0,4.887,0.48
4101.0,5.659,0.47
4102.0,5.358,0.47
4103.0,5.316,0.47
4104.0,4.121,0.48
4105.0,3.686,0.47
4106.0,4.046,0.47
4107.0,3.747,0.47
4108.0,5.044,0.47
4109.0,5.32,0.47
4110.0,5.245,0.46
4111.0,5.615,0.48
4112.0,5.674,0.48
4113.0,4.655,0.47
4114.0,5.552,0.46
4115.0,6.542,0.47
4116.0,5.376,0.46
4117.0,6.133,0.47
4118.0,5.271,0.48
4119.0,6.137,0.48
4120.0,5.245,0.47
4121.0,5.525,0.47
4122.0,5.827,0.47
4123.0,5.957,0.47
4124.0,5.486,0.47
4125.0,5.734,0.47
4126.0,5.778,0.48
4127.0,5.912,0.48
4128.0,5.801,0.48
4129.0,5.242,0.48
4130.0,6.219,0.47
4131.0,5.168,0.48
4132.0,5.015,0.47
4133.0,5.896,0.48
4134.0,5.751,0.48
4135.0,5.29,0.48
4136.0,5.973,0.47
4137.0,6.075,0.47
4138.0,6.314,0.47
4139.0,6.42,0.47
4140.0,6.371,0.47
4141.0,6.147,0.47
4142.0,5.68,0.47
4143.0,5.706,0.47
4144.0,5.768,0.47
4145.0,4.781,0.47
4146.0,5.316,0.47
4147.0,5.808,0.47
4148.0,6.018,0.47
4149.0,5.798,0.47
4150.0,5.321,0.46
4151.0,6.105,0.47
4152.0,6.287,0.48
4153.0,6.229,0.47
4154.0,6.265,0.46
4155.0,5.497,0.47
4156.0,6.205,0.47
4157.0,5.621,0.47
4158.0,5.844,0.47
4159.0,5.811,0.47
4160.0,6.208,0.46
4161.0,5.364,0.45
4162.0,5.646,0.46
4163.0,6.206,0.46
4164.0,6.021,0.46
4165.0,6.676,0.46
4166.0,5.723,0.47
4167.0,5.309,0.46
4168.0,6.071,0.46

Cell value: 4.2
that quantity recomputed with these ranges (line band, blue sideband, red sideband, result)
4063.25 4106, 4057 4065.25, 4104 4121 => 0.35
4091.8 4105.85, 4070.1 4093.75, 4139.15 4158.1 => 2.22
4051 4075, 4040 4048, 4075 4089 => 1.31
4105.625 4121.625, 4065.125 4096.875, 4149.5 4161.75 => 1.07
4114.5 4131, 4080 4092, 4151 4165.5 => 0.37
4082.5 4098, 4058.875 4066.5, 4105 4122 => 0.30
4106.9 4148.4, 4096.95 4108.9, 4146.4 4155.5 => -3.17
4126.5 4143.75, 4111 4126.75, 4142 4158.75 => -0.29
